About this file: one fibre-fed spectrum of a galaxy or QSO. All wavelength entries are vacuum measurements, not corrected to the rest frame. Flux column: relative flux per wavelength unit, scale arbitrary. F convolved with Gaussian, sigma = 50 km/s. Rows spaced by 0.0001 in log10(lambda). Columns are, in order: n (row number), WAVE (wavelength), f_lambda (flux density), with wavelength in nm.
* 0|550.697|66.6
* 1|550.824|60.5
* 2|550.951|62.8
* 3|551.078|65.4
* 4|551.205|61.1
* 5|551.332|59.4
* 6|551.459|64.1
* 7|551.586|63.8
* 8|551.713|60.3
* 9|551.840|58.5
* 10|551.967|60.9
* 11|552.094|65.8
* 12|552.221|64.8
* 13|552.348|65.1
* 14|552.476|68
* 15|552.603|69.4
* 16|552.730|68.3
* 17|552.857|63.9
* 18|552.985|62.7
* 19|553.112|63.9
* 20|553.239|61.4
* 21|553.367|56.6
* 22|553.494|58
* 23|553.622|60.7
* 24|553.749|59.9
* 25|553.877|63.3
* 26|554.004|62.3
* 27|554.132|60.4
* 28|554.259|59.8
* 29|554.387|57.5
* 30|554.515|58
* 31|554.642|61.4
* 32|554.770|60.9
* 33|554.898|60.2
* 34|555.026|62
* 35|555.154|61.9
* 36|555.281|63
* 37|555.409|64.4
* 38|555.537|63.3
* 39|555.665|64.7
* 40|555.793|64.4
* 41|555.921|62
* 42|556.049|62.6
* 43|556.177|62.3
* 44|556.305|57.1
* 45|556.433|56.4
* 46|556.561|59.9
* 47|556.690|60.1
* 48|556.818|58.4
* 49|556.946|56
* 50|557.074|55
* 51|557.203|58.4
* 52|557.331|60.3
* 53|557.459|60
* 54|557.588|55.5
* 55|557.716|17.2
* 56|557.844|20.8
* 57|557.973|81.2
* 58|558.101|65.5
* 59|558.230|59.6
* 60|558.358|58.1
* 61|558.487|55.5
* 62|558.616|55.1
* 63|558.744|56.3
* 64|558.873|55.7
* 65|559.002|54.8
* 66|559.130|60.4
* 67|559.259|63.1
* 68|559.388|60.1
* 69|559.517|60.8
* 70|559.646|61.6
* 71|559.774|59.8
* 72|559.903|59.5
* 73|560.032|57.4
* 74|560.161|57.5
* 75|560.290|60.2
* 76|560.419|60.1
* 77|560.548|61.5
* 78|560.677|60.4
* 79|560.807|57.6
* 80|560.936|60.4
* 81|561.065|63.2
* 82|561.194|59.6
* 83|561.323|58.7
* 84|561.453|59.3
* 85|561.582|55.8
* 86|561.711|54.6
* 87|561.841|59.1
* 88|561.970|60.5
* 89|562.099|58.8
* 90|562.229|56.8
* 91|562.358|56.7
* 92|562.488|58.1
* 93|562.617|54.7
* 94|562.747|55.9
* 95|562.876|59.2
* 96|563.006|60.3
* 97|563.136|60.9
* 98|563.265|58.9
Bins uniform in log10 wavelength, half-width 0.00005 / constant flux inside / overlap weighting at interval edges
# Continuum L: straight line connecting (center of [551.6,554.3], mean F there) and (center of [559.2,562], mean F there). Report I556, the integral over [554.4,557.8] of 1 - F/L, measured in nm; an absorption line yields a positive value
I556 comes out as 0.16 nm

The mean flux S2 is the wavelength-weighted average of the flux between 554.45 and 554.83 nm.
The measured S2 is 60.1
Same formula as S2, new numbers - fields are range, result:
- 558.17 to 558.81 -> 56.9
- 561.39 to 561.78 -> 56.6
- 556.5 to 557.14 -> 57.8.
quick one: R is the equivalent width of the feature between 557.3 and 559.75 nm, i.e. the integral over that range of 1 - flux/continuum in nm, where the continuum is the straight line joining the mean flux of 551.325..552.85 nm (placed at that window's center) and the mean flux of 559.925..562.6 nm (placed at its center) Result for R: 0.18 nm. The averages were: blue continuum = 64.2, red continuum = 58.8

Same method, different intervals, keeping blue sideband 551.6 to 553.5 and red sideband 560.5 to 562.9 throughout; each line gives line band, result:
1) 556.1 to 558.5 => 0.202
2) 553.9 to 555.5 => 0.029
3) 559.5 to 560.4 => -0.002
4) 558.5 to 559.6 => 0.030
